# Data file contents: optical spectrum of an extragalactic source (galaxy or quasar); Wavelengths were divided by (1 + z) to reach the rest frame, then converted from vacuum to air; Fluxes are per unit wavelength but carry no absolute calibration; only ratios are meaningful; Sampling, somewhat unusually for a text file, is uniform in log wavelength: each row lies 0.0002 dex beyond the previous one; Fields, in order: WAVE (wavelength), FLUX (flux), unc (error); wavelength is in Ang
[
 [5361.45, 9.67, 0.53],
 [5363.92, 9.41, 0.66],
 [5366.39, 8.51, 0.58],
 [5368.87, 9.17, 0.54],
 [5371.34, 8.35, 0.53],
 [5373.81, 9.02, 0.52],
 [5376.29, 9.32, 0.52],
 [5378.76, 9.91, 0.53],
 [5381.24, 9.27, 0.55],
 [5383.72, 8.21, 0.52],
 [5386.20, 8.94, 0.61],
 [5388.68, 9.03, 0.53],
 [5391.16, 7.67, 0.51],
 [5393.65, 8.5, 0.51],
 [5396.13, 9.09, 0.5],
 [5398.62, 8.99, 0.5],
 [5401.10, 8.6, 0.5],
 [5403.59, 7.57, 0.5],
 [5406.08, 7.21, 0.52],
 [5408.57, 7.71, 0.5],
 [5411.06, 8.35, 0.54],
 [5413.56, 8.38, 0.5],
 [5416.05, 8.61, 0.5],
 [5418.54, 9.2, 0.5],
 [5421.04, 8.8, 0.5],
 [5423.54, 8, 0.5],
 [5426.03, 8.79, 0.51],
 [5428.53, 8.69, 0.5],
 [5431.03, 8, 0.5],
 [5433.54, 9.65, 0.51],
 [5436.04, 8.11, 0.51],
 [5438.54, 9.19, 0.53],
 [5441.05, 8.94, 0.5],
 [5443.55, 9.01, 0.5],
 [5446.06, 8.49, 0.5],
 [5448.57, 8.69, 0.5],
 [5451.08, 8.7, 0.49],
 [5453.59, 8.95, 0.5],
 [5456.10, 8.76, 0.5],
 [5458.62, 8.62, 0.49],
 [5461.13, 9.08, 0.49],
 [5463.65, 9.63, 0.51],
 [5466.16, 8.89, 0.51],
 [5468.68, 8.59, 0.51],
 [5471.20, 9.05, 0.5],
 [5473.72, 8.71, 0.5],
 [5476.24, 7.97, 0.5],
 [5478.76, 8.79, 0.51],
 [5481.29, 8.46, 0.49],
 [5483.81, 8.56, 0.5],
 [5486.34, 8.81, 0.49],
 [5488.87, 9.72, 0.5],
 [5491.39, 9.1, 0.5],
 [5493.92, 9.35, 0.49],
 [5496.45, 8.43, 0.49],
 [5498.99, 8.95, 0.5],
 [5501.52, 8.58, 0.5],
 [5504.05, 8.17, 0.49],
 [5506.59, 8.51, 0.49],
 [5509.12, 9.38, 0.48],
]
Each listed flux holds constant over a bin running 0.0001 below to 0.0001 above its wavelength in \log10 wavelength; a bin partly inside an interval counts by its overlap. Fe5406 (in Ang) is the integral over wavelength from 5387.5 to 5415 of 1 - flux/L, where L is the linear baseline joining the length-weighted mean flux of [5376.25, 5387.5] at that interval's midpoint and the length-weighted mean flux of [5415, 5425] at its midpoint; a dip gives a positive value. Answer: 1.9 Ang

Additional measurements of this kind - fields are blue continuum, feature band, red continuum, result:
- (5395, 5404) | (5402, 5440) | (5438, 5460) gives 1.3 Ang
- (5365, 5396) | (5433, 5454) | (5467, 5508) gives -0.1 Ang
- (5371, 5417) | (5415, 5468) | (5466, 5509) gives -0.8 Ang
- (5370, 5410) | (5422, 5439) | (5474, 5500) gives 0.1 Ang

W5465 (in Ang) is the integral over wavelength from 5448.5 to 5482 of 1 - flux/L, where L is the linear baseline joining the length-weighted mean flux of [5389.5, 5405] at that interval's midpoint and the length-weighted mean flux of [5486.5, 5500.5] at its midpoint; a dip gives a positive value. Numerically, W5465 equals 0.4 Ang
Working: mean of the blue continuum 8.41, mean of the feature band 8.79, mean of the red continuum 9.08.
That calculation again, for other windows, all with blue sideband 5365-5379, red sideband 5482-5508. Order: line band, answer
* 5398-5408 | 1.0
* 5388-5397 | 0.4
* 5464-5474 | 0.0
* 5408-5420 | 0.6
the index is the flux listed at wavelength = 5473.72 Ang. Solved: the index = 8.71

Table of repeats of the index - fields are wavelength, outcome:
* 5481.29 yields 8.46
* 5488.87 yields 9.72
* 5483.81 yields 8.56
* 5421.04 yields 8.8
